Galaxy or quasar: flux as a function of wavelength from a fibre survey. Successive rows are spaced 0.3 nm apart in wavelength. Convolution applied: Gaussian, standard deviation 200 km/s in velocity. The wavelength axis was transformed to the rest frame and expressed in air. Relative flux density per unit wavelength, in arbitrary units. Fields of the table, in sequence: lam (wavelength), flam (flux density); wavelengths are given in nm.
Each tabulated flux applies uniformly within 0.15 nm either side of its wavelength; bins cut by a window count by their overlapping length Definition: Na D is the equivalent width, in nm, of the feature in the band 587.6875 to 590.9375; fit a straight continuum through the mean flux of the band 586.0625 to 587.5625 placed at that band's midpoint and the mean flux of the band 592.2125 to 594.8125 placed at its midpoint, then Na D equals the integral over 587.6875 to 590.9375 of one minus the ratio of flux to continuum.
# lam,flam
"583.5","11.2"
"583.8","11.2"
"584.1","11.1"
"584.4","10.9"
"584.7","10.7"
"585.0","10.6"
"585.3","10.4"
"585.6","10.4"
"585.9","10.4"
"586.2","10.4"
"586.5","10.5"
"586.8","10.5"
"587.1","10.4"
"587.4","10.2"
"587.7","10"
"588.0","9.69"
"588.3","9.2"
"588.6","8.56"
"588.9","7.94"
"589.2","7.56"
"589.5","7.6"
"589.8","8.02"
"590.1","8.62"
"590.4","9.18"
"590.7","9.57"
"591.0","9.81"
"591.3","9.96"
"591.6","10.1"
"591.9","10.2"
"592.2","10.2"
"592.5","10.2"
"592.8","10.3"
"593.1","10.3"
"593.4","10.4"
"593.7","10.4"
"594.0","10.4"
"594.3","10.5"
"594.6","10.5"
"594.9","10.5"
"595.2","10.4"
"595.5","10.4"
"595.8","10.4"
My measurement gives 0.53 nm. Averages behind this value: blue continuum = 10.4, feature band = 8.7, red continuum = 10.4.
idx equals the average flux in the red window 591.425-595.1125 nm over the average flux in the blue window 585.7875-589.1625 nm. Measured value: 1.06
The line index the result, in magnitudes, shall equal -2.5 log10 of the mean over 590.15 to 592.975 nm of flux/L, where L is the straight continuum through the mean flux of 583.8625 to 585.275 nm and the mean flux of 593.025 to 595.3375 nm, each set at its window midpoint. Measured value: 0.07 mag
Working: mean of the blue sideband 10.8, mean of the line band 9.9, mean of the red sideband 10.4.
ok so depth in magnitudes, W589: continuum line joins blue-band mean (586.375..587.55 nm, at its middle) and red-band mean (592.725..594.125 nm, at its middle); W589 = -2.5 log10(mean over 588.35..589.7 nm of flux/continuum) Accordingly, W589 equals 0.28 mag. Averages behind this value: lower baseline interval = 10.4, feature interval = 8.01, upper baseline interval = 10.4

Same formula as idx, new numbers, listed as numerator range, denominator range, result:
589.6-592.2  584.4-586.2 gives 0.90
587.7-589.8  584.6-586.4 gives 0.81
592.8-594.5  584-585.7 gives 0.97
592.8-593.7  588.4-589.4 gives 1.28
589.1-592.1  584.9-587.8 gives 0.88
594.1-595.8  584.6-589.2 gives 1.06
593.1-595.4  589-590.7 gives 1.26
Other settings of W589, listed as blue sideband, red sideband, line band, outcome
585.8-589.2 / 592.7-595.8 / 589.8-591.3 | 0.09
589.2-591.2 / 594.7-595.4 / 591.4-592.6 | -0.09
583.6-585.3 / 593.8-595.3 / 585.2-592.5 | 0.12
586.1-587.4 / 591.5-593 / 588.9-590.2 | 0.29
